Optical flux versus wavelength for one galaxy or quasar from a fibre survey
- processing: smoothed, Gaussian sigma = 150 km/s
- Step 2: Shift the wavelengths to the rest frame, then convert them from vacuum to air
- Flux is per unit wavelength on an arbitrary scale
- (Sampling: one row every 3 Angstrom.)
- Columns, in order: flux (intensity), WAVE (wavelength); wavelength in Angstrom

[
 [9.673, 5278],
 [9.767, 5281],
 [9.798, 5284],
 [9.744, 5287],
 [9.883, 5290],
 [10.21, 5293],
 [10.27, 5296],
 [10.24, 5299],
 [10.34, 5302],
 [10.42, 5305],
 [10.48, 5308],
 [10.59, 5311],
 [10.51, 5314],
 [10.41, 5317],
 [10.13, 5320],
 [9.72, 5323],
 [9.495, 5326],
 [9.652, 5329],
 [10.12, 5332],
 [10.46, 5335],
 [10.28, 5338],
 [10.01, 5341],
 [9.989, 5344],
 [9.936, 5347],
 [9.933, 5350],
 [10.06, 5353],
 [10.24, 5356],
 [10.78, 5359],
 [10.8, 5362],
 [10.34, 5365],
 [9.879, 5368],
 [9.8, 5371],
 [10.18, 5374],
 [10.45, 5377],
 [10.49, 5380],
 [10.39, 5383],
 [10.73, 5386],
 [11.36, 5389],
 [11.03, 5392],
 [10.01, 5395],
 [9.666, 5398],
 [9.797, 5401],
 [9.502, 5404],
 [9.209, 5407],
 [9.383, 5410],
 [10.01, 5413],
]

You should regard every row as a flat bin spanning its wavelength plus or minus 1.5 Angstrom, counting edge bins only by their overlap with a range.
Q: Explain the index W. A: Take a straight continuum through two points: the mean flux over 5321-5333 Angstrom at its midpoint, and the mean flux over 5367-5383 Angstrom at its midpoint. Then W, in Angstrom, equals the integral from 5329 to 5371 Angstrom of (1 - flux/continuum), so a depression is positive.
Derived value -0.9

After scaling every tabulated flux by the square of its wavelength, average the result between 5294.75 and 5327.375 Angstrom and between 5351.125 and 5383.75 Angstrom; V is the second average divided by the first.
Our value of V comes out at 1.03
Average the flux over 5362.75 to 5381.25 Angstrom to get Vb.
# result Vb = 10.2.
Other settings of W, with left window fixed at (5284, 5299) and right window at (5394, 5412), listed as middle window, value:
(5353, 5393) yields -3.15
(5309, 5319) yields -0.55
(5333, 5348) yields -0.47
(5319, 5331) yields 0.18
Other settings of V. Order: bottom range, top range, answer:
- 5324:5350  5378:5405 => 1.06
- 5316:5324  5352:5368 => 1.05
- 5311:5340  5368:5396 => 1.06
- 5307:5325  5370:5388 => 1.03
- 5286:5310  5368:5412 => 1.03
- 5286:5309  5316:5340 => 0.99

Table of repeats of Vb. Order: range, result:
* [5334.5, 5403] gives 10.3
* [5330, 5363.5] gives 10.2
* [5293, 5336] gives 10.2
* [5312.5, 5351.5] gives 10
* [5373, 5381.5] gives 10.4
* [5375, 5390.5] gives 10.7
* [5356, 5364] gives 10.7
